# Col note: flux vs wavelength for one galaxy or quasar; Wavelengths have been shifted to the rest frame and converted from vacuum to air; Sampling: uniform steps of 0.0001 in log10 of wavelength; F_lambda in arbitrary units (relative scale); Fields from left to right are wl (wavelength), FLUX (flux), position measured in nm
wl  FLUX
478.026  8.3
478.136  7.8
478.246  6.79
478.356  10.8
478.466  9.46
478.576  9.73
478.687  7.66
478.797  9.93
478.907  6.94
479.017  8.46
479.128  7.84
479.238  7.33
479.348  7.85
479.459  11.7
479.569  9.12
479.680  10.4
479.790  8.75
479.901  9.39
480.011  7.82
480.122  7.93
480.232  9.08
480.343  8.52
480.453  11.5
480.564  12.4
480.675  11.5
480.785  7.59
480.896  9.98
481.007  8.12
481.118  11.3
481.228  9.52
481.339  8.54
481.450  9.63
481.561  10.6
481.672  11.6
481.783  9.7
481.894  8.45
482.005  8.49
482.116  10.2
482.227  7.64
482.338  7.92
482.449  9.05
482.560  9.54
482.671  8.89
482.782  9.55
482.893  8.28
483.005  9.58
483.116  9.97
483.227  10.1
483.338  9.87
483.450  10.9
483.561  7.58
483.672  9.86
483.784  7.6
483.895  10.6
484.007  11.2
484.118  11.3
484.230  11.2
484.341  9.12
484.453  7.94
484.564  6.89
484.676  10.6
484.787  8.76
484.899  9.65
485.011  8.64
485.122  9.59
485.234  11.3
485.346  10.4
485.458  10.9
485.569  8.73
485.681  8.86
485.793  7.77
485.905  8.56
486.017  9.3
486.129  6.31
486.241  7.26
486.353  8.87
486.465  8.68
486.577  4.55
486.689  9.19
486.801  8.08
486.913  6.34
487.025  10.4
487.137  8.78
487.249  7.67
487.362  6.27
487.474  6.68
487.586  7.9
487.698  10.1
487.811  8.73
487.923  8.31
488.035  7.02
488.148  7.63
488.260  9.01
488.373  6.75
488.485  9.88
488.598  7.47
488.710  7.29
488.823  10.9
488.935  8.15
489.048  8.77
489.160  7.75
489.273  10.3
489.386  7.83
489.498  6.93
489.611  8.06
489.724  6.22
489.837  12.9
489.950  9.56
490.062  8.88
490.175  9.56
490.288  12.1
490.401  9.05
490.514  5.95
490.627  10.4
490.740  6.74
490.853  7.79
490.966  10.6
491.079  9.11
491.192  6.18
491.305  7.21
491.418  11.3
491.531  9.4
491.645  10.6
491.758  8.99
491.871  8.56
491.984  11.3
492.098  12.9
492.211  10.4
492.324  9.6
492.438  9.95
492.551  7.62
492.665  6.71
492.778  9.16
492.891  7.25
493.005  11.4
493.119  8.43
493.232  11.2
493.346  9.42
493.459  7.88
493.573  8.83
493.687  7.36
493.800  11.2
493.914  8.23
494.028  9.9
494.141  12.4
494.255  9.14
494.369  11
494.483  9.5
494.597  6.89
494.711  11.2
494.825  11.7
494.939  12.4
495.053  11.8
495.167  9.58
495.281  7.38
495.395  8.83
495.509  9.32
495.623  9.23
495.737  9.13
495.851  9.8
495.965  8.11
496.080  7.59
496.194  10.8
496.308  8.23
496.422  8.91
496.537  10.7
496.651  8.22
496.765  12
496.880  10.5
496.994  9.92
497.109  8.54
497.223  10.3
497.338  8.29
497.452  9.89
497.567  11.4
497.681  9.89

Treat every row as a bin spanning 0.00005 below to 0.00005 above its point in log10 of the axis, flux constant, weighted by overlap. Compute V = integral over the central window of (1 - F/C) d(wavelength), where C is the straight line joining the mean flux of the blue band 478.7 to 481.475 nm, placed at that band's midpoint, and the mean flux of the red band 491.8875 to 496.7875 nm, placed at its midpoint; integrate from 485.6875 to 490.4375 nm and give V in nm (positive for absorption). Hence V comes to 0.524 nm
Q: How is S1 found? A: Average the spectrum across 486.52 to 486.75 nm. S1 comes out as 6.91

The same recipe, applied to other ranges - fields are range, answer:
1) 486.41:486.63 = 6.63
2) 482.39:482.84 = 9.25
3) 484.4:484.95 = 8.77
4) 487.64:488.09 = 8.55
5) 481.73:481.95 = 9.06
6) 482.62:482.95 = 8.9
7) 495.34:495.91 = 9.27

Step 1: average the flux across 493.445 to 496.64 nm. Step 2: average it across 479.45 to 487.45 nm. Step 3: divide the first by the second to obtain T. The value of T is 1.0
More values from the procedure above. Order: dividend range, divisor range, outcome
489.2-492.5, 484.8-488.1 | 1.09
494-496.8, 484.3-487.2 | 1.12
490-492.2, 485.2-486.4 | 1.05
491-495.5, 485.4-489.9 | 1.15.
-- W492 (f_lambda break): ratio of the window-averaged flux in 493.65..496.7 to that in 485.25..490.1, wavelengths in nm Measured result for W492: 1.1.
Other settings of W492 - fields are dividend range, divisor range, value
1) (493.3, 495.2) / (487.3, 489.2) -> 1.22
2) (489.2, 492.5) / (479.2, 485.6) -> 0.97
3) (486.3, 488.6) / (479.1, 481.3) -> 0.85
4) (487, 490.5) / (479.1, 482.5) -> 0.92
